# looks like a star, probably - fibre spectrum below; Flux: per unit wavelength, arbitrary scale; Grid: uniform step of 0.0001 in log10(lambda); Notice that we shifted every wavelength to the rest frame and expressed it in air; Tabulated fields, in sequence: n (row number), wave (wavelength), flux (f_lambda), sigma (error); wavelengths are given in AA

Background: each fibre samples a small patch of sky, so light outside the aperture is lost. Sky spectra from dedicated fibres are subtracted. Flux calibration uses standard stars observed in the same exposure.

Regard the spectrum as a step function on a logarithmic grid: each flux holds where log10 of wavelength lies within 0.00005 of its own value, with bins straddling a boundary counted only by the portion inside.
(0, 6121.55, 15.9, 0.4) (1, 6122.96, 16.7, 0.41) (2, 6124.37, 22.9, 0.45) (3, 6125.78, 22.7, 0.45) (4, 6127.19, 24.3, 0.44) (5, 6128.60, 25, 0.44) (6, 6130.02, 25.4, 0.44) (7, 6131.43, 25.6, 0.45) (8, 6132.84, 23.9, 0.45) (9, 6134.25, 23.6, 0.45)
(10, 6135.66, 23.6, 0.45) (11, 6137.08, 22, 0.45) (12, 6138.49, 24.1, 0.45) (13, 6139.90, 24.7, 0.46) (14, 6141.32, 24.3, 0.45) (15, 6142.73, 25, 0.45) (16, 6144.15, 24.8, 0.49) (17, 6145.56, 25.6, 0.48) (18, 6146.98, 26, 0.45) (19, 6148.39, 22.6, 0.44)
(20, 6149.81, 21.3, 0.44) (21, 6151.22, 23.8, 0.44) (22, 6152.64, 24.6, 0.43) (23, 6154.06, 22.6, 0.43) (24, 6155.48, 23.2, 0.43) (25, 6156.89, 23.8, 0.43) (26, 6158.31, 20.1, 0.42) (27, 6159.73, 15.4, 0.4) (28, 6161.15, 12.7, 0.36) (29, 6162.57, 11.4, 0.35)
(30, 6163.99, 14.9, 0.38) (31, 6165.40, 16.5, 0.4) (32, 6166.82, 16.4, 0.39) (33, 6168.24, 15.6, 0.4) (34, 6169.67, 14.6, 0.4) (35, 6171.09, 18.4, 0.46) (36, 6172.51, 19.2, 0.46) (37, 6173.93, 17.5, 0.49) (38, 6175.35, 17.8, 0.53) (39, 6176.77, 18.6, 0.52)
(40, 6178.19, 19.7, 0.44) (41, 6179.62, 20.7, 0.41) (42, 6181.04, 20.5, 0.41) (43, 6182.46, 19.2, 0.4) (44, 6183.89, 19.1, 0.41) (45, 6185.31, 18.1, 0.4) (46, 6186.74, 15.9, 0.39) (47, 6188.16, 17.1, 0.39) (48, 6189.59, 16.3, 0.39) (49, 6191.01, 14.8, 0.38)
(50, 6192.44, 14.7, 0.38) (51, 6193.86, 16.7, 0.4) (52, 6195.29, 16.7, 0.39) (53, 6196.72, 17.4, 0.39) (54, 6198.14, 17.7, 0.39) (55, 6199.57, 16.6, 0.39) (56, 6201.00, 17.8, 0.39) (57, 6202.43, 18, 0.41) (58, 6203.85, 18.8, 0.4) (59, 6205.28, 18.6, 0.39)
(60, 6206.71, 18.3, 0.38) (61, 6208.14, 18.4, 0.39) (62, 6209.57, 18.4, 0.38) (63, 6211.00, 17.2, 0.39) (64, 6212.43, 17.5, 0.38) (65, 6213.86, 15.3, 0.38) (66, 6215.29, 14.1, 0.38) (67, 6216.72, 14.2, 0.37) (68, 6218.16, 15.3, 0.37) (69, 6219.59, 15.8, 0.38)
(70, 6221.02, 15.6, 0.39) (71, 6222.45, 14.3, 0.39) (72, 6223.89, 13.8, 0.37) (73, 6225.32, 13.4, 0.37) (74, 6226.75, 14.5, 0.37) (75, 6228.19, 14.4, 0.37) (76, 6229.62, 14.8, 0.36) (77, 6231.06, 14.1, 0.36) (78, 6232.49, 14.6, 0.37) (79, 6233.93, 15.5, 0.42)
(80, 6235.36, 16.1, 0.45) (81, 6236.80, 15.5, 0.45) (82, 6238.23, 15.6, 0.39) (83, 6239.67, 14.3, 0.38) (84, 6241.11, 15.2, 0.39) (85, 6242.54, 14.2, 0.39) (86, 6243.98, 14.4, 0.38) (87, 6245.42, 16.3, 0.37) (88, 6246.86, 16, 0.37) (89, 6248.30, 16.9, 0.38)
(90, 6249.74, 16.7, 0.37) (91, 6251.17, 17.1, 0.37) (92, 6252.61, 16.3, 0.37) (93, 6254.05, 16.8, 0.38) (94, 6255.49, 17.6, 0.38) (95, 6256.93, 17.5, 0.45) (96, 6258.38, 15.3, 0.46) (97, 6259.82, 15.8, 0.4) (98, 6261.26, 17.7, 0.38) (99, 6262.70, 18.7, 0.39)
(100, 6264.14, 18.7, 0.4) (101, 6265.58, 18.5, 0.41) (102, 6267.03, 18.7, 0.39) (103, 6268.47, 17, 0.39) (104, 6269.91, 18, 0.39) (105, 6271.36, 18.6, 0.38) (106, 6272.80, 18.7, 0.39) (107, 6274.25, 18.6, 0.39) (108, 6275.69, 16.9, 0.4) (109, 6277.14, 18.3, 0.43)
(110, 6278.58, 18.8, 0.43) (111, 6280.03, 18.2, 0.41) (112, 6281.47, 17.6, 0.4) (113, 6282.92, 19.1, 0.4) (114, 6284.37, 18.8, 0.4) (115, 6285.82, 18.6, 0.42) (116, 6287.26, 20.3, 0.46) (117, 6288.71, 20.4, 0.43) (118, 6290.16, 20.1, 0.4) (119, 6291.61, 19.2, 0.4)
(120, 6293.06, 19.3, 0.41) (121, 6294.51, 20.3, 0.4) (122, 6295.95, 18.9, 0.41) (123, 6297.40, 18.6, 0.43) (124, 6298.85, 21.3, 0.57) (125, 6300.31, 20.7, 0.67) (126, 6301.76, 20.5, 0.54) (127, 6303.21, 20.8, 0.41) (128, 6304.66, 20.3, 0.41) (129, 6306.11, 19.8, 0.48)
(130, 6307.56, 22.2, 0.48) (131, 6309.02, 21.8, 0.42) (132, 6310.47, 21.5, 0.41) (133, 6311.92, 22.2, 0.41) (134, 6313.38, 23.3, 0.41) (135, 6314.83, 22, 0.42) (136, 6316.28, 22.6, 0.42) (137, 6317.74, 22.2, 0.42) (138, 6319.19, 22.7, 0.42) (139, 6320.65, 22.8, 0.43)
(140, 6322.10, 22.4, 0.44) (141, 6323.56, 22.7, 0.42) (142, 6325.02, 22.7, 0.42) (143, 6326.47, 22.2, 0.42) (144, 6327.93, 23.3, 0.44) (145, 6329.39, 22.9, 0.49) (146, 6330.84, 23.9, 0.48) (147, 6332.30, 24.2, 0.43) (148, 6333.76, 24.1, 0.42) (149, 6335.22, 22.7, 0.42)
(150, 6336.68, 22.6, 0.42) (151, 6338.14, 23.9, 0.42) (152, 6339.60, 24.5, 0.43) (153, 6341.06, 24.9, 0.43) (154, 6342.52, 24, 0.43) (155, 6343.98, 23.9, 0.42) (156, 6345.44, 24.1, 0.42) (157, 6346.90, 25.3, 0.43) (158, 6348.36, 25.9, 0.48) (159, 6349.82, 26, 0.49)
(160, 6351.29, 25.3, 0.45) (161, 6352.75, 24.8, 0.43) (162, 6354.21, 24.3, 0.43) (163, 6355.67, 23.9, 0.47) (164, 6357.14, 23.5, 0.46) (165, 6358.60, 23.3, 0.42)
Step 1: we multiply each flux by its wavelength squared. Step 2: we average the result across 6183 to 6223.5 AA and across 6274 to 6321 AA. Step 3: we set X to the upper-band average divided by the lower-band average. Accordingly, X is 1.2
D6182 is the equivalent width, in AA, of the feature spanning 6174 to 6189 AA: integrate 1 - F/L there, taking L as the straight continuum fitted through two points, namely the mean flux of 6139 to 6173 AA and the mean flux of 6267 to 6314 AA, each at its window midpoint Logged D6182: 1.2 AA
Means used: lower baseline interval 20.3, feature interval 18.6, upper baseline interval 19.6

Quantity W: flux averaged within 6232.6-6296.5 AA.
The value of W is 17.5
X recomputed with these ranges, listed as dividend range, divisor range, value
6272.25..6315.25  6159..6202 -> 1.22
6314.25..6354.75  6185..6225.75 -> 1.50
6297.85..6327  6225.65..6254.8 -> 1.44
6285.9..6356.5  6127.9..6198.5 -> 1.18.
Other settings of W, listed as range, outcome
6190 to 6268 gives 16.2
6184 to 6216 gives 17.1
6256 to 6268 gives 17.6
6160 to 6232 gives 16.5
